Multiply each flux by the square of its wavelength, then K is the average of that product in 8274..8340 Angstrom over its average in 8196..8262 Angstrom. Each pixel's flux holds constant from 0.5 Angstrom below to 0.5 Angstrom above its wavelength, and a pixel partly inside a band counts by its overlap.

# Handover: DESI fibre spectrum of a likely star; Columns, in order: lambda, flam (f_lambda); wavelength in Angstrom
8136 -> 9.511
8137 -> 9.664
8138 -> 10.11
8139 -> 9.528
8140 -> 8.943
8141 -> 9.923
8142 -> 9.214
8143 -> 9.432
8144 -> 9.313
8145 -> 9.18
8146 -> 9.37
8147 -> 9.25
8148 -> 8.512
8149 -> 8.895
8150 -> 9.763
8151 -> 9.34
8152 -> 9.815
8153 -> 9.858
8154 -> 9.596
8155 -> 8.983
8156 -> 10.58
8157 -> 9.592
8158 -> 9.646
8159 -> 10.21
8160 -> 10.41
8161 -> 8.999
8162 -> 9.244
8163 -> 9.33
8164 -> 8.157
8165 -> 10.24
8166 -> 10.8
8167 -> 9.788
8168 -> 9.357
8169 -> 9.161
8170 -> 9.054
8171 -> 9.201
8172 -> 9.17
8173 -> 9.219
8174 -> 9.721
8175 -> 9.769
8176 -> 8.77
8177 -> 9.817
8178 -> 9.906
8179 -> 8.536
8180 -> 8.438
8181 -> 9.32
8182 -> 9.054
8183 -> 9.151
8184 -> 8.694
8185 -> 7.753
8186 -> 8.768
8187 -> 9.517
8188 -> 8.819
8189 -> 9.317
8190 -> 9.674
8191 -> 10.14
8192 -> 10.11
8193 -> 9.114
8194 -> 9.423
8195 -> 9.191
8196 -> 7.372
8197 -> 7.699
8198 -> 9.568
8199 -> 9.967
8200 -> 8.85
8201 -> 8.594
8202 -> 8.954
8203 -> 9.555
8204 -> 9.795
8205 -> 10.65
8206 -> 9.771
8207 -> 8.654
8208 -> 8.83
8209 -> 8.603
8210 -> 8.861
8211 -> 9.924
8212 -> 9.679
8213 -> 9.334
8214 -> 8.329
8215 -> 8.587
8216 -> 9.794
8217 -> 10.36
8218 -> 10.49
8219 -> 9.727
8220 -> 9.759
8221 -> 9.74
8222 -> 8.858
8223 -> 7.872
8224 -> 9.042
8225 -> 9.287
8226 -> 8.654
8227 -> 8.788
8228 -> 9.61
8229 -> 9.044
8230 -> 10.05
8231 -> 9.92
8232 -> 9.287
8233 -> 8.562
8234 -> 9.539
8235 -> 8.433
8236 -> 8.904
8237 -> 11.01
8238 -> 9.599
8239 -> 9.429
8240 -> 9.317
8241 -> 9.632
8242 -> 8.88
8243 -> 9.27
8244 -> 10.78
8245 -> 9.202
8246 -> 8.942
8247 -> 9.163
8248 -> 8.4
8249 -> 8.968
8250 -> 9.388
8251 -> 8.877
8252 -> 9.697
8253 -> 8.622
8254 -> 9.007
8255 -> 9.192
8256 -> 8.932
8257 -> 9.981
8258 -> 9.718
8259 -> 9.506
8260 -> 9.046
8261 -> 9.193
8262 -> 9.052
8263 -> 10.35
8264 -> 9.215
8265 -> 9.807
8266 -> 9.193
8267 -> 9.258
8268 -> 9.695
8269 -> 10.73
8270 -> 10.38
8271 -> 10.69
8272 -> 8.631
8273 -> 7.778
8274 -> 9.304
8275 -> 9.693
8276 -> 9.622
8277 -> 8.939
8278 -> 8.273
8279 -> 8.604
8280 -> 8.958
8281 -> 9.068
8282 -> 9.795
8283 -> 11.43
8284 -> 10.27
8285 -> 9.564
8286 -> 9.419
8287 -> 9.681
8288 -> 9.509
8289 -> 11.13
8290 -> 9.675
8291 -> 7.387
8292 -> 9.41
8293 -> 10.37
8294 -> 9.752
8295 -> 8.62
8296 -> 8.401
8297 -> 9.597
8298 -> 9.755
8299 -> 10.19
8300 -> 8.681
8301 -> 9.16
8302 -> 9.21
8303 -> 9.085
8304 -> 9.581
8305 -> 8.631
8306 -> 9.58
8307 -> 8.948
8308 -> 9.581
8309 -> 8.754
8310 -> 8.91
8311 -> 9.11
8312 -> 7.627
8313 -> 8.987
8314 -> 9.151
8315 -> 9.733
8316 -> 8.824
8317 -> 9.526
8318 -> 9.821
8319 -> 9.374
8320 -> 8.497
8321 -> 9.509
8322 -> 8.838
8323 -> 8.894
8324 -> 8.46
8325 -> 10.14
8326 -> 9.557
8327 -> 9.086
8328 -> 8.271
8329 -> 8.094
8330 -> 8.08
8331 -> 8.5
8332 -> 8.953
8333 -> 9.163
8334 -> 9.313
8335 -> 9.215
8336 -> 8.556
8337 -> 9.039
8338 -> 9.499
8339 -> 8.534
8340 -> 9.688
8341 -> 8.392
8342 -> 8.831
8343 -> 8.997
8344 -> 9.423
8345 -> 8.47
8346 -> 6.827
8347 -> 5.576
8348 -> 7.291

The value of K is 1.01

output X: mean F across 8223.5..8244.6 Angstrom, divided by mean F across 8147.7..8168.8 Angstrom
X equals 0.98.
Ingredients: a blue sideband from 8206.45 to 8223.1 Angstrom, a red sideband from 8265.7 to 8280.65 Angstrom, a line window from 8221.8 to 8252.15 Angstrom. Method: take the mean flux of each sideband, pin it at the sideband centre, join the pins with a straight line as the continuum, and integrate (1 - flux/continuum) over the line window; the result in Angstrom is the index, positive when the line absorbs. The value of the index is 0.21 Angstrom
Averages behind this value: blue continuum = 9.29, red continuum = 9.32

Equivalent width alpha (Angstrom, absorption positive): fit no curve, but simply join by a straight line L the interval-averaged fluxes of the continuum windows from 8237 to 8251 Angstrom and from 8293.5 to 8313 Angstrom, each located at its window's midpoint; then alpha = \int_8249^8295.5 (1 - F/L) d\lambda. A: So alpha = -1.0 Angstrom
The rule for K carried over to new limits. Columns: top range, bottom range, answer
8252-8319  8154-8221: 1.03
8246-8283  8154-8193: 1.02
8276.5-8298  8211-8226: 1.03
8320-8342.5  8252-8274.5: 0.96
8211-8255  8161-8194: 1.02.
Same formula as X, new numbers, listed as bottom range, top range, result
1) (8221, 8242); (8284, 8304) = 1.02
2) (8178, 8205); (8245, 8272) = 1.03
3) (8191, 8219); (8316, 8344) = 0.97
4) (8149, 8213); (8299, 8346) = 0.96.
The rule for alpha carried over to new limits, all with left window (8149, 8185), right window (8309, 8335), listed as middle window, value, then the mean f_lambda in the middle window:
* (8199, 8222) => -0.3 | 9.4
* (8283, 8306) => -1.0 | 9.46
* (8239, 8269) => -0.6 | 9.35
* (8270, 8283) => -0.2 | 9.25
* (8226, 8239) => -0.2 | 9.37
